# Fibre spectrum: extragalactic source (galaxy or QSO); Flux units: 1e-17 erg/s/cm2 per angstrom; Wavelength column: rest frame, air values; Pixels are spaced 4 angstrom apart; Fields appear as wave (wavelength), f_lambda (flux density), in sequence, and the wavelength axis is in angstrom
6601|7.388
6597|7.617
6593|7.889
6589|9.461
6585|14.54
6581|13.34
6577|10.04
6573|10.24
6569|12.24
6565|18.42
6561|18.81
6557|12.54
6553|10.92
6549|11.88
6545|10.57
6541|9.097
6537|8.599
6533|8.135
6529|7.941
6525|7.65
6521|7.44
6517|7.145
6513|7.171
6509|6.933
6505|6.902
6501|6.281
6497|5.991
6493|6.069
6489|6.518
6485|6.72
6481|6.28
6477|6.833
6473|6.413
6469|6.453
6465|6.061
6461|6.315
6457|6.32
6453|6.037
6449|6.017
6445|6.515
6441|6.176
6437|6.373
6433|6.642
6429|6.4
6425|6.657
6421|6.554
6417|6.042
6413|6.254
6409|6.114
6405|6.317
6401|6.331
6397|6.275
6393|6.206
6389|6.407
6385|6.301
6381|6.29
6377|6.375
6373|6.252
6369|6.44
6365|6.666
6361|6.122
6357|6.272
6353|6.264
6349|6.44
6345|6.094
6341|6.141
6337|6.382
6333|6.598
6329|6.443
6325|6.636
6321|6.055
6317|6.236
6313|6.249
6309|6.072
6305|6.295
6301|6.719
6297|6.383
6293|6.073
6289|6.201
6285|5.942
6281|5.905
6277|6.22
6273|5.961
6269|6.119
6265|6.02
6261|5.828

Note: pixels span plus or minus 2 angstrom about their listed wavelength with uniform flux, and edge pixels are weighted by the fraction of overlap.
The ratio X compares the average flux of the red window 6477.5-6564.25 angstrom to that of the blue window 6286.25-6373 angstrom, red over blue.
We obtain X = 1.37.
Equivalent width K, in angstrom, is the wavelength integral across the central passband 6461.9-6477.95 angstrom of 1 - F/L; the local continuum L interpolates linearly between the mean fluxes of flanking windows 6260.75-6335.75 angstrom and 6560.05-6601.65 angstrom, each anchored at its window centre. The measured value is 5.3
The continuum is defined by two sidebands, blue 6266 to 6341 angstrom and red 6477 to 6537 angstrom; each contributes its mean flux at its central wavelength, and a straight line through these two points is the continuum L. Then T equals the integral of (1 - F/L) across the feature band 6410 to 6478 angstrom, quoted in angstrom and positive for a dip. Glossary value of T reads 4.2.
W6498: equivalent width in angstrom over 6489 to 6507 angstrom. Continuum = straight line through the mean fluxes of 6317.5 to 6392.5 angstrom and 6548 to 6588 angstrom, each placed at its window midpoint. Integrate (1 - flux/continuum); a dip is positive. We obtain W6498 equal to 7.6 angstrom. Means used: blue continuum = 6.34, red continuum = 13.2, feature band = 6.33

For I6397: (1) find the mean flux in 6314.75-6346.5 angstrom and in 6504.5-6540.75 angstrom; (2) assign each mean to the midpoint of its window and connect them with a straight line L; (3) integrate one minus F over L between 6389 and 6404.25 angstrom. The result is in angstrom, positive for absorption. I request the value 1.1 angstrom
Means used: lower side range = 6.33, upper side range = 7.65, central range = 6.29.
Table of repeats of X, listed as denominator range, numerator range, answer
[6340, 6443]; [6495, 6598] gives 1.57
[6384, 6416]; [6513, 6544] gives 1.28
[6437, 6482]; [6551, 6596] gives 1.98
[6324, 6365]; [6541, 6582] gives 2.00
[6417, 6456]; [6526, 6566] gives 1.80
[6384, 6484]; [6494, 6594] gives 1.58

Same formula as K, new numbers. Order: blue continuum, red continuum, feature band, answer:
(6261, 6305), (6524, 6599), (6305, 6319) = 0.96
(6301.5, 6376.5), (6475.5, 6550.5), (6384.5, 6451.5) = 5.42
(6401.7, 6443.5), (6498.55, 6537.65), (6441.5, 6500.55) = 4.66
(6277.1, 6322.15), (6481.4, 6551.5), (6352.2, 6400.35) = 2.88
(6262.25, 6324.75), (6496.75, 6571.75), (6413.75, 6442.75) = 6.38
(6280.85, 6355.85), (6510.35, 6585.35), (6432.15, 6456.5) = 6.85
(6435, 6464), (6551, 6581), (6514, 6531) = 5.02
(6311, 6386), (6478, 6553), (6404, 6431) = 2.21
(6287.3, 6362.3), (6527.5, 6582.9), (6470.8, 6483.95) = 4.44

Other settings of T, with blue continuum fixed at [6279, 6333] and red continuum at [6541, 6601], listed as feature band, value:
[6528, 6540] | 2.9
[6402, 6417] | 3.9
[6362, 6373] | 1.6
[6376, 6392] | 3.1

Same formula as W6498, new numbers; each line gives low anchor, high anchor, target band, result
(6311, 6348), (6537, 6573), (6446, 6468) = 8.3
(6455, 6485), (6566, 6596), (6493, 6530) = 5.6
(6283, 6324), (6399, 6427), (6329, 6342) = -0.3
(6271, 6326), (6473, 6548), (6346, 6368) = 0.6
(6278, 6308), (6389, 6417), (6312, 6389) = -1.3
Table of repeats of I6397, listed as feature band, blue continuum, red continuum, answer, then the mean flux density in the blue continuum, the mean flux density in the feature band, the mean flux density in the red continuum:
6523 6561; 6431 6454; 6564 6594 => 1.1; 6.3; 10.2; 11.9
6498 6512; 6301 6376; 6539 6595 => 5.1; 6.33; 6.69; 12.1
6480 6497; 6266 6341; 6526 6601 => 5.8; 6.24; 6.36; 11.1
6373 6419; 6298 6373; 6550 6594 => 9.7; 6.34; 6.26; 12.7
